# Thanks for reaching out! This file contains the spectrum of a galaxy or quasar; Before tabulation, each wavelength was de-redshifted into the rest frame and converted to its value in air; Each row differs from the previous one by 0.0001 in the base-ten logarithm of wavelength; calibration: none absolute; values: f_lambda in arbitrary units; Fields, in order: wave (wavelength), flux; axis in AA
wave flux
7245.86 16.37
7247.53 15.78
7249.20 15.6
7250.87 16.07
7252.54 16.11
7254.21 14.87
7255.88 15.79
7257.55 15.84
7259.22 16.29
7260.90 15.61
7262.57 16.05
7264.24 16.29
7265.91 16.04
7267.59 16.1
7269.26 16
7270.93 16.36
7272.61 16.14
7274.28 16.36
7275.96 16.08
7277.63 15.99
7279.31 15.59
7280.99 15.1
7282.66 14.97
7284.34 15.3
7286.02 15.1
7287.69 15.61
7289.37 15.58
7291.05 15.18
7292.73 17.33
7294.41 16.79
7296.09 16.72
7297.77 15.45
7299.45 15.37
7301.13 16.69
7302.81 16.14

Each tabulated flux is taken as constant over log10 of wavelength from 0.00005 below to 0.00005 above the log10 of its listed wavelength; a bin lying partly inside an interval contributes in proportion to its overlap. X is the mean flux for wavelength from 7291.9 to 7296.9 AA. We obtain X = 16.9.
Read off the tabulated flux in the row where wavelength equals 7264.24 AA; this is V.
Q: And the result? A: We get 16.29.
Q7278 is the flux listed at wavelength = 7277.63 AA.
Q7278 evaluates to 15.99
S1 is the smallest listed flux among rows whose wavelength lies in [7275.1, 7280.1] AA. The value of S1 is 15.59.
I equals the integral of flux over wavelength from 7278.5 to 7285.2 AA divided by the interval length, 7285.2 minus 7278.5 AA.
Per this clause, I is 15.2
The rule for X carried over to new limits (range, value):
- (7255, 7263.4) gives 15.9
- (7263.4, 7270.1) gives 16.1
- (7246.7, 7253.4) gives 15.9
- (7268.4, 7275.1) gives 16.2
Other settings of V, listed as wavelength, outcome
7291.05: 15.18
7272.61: 16.14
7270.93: 16.36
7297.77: 15.45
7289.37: 15.58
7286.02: 15.1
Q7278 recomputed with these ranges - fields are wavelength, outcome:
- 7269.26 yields 16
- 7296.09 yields 16.72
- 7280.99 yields 15.1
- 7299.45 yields 15.37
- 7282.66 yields 14.97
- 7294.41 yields 16.79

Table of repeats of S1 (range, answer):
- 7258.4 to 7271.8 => 15.61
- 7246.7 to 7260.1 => 14.87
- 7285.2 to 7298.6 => 15.1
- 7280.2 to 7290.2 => 14.97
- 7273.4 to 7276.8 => 16.08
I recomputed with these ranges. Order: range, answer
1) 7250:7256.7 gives 15.7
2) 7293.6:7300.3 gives 16.1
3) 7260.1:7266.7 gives 16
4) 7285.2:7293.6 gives 15.8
